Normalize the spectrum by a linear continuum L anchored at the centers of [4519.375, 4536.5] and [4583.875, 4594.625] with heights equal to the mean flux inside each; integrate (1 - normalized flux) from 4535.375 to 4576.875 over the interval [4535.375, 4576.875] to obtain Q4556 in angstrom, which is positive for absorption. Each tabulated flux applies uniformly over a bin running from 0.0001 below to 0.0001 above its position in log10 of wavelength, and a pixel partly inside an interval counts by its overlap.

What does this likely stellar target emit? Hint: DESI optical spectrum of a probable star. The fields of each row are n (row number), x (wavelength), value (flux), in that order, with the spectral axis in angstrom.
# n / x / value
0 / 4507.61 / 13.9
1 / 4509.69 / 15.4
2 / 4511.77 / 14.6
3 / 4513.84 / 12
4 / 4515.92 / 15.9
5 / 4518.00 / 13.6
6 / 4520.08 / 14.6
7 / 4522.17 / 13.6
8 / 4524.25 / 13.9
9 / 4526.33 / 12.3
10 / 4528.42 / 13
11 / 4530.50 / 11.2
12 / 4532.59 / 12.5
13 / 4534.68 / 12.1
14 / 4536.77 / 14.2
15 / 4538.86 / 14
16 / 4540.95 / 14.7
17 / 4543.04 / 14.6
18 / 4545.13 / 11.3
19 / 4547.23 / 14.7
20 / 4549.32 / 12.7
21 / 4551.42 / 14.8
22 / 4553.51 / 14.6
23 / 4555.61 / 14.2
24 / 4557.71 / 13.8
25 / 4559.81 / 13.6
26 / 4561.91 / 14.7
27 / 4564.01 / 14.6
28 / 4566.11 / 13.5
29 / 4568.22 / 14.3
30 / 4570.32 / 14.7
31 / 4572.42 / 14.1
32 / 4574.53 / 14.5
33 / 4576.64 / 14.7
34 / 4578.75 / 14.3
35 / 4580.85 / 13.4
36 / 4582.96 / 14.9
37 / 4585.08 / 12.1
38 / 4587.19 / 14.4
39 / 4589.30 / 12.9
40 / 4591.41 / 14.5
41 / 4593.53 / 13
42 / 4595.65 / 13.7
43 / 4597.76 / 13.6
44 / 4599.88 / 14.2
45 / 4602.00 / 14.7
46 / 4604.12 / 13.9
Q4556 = -3.0 angstrom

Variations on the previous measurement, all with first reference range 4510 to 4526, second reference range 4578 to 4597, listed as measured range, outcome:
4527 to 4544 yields 0.8 angstrom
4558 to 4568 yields -0.2 angstrom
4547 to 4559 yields -0.2 angstrom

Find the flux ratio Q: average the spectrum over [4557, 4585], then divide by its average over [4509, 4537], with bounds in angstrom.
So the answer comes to 1.05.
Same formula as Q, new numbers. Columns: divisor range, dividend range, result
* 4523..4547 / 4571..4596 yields 1.06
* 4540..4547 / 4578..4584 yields 1.04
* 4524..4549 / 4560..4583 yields 1.08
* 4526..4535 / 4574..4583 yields 1.17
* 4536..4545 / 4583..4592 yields 0.97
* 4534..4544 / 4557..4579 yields 1.02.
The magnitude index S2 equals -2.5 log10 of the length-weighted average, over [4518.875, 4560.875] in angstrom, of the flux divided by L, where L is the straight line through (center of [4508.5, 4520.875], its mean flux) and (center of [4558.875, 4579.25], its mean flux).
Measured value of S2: 0.06 mag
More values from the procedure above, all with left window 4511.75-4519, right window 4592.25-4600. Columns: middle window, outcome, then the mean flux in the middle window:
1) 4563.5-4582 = -0.04 mag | 14.2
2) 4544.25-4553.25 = 0.02 mag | 13.5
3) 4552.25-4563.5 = -0.04 mag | 14.2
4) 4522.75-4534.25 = 0.11 mag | 12.6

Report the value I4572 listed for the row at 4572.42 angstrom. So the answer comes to 14.1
